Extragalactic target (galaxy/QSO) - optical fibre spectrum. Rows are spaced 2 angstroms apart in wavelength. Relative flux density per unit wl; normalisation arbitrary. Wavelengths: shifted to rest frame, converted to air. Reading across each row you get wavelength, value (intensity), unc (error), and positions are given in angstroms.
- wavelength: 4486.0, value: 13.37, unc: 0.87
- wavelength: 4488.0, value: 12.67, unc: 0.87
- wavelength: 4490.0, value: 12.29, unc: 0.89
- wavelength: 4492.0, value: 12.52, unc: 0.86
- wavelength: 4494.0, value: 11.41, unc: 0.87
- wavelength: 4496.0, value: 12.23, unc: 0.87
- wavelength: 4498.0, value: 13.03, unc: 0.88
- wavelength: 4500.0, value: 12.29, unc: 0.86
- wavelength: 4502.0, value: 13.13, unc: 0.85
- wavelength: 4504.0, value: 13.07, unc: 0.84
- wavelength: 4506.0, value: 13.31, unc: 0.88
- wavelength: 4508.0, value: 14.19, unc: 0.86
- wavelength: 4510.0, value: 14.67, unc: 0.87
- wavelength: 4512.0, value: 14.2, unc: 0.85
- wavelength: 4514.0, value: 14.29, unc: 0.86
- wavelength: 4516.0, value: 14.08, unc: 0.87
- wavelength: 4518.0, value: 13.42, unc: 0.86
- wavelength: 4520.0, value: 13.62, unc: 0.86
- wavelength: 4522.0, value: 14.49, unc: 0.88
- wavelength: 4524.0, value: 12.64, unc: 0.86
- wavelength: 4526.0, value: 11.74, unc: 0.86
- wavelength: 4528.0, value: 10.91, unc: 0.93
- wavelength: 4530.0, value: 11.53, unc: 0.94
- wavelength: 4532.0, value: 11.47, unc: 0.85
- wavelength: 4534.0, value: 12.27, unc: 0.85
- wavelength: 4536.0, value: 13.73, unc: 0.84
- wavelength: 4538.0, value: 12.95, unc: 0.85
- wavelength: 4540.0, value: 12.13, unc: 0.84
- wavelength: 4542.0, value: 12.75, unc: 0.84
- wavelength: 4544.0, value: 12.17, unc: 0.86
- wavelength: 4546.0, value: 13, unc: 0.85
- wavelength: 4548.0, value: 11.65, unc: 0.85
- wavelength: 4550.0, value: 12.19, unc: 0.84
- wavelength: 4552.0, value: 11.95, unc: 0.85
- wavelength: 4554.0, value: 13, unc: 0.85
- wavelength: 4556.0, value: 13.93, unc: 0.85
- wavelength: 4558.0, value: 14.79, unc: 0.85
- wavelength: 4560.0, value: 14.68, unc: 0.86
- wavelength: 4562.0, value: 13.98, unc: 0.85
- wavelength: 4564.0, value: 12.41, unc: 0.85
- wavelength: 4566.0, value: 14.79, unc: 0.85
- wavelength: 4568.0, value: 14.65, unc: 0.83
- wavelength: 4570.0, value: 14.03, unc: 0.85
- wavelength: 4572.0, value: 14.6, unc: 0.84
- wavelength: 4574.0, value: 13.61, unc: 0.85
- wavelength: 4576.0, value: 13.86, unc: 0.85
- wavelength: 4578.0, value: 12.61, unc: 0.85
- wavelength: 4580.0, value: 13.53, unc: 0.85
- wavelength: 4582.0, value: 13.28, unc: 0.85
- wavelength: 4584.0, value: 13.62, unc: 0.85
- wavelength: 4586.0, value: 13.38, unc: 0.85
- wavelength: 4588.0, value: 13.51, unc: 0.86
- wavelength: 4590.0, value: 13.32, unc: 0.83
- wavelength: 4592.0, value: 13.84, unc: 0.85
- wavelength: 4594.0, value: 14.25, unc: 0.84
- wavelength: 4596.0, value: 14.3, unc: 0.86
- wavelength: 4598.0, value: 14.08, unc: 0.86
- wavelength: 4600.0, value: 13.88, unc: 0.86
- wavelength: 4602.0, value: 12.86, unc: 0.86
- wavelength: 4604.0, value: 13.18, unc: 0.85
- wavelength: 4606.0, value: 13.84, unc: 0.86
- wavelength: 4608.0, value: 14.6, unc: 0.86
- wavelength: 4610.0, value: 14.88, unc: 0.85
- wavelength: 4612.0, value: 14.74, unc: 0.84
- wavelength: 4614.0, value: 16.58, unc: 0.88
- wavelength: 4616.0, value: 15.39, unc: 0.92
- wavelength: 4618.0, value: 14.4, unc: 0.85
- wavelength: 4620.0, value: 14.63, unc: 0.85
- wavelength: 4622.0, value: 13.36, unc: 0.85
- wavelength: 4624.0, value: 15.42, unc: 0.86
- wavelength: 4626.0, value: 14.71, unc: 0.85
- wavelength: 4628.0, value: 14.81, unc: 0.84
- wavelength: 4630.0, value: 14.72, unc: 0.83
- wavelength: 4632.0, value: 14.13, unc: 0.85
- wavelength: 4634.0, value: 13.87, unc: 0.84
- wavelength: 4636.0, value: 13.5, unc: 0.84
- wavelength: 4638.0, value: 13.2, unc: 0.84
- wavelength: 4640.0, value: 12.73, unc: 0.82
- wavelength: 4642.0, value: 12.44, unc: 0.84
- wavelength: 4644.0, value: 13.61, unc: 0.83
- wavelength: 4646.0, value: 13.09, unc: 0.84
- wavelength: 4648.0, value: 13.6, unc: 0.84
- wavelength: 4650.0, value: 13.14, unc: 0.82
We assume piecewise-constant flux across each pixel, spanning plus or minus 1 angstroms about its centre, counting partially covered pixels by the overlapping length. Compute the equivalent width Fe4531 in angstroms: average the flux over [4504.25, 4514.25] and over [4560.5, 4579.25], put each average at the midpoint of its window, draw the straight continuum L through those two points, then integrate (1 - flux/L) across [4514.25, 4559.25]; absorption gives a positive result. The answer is 3.8 angstroms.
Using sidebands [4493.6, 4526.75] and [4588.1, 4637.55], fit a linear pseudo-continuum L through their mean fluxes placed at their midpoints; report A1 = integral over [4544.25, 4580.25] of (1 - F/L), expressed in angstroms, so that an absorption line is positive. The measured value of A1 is 0.9 angstroms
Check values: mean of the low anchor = 13.3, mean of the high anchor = 14.3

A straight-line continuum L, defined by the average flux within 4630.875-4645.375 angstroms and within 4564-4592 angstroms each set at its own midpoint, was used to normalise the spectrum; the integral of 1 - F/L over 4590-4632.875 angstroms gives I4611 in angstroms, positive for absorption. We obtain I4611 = -2.8 angstroms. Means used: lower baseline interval 13.7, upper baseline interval 13.4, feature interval 14.4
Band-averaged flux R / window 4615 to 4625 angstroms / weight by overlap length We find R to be 14.6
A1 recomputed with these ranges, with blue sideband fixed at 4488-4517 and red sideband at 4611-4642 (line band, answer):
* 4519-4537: 1.2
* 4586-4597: 0.2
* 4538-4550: 1.1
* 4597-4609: 0.3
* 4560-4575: -0.3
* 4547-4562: 0.5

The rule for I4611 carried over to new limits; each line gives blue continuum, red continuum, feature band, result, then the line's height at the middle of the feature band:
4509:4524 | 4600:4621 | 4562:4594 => 1.4 angstroms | 14.3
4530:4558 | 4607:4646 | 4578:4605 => 0.0 angstroms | 13.6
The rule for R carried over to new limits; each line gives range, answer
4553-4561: 14.1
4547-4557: 12.5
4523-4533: 11.7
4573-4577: 13.7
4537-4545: 12.5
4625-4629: 14.8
